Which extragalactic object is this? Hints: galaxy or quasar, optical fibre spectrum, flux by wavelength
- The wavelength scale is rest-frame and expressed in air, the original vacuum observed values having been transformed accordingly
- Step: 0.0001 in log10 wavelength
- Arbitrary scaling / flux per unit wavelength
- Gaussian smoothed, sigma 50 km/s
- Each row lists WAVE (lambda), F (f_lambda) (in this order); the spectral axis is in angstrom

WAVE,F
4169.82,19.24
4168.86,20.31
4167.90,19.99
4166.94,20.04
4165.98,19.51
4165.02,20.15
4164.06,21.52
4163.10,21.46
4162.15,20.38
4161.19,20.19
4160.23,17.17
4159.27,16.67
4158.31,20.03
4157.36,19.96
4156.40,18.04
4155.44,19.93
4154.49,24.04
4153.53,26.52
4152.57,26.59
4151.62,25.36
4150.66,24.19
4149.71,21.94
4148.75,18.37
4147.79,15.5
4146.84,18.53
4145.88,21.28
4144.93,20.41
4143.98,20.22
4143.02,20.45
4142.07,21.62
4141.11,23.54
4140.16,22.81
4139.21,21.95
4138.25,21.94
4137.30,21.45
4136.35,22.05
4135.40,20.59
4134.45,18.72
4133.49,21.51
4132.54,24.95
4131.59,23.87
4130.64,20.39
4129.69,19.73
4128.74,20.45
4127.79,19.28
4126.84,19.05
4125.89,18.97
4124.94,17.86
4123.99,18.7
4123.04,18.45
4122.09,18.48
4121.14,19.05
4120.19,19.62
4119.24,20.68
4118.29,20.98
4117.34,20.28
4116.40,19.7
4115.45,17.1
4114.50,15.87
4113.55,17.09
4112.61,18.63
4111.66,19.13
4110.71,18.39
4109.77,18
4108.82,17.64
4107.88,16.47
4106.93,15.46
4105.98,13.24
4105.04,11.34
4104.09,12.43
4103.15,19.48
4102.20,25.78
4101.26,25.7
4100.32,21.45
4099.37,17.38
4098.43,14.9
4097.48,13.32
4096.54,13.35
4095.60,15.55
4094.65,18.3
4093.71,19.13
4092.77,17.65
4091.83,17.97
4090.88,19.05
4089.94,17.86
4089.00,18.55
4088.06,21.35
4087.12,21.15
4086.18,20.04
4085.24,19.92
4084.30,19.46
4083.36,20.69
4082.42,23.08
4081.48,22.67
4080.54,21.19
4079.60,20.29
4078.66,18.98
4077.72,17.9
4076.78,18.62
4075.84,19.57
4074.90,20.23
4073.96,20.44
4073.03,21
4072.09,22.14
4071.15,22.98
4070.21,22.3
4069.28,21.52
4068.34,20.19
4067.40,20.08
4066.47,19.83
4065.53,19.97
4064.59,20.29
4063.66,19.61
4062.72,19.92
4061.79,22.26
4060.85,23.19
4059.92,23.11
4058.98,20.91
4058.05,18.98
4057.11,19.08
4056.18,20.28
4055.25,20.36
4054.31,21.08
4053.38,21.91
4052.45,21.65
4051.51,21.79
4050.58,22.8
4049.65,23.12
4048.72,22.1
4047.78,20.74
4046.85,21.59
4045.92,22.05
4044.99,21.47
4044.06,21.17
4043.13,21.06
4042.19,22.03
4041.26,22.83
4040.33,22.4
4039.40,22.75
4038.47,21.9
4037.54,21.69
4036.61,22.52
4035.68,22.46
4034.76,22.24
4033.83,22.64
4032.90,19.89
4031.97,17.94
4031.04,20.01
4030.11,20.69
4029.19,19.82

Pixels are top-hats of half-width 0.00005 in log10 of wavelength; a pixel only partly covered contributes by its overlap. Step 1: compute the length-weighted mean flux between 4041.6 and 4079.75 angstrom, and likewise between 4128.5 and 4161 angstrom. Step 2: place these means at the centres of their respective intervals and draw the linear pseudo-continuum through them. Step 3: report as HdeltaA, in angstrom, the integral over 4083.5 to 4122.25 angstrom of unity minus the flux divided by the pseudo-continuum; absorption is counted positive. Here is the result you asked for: 5.2 angstrom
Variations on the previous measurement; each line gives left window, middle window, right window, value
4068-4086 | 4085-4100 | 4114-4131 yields 1.7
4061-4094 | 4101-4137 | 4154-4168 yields 1.9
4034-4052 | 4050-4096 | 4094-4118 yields -1.1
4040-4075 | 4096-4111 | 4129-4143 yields 3.1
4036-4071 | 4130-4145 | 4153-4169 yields -0.8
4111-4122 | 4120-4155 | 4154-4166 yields -3.0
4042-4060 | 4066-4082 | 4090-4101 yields -1.1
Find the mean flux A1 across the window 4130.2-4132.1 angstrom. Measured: 22.2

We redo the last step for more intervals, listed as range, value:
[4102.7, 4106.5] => 14.1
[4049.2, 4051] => 23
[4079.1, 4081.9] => 21.3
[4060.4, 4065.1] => 21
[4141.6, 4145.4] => 20.7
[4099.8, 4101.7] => 23.4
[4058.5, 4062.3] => 22.3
